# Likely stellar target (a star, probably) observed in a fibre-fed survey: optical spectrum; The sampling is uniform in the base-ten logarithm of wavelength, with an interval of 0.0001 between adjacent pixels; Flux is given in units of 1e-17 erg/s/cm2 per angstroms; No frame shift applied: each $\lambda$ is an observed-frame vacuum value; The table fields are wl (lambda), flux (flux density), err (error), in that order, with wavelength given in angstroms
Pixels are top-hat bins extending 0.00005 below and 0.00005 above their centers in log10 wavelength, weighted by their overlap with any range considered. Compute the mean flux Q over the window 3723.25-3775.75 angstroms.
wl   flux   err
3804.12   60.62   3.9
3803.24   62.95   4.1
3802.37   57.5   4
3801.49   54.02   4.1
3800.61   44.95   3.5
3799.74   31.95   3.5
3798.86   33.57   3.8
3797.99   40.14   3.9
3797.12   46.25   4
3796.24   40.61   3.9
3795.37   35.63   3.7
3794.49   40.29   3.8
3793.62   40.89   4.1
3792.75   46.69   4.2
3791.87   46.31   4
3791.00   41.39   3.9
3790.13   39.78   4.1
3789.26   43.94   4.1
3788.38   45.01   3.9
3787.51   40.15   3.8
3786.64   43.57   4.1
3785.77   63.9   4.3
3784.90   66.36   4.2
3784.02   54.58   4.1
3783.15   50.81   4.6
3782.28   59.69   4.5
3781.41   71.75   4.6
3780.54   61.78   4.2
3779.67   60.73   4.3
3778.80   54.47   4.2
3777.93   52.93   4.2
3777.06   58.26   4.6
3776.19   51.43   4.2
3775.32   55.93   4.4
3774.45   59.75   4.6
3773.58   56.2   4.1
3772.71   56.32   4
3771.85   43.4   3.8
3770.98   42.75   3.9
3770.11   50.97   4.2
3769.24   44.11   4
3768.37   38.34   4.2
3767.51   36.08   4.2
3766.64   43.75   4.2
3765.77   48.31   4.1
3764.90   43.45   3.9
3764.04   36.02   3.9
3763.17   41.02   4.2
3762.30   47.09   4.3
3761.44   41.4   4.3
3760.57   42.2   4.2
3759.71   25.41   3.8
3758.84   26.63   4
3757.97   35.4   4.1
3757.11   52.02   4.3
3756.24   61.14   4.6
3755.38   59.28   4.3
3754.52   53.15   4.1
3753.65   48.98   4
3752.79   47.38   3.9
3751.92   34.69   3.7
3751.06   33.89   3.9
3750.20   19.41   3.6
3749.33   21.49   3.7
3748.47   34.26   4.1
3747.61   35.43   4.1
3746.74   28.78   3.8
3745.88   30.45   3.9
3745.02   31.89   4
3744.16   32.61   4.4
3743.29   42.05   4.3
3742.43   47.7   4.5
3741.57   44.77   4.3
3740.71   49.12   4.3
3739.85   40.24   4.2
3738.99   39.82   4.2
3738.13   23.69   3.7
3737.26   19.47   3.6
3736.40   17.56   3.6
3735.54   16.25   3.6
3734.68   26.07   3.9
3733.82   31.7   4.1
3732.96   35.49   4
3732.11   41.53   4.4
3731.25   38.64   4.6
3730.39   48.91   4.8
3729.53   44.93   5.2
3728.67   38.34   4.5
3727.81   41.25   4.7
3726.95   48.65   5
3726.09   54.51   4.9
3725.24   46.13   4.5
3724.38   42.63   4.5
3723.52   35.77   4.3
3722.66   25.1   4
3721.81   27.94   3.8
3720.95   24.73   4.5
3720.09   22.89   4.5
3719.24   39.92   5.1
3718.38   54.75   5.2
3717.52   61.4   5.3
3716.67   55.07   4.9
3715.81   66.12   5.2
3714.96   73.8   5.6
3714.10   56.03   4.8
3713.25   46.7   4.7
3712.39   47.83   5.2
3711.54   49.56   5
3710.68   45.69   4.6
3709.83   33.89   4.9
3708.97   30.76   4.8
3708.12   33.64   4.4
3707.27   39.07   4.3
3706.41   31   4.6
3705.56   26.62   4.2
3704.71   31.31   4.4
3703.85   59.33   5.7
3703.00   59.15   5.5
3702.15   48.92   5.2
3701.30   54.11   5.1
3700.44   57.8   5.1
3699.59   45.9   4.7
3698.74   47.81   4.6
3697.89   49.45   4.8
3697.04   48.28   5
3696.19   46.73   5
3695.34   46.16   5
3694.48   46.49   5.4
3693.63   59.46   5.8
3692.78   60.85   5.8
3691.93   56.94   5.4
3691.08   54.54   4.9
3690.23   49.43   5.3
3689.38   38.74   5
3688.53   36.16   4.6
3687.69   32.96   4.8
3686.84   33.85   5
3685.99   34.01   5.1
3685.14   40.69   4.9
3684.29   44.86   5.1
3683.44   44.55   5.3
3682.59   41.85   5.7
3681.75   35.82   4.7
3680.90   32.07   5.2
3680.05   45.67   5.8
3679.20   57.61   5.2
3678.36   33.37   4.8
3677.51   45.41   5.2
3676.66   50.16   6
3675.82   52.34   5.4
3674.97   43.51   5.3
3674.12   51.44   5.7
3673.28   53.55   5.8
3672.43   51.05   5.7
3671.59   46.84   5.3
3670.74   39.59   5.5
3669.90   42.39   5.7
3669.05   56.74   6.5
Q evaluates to 40.3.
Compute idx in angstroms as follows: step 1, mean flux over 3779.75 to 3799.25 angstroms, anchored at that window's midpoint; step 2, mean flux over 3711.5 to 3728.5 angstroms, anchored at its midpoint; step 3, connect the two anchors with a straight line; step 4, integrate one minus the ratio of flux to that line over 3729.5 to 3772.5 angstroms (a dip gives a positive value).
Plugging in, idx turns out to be 7.8 angstroms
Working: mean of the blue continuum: 45.8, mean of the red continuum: 48.1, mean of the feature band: 38.4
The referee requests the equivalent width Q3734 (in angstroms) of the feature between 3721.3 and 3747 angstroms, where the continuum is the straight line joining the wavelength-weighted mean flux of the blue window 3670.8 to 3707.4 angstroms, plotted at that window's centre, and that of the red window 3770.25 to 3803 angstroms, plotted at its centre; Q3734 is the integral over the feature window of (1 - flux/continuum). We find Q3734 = 6.0 angstroms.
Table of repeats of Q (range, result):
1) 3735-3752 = 32.1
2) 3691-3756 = 42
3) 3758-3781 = 46.7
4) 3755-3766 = 42.9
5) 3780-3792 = 52.3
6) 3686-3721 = 46.5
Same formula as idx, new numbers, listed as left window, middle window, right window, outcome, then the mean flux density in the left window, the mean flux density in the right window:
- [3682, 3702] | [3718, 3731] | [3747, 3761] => 0.91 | 46.5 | 39.3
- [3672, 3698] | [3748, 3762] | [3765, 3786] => 3.17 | 45.7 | 53.2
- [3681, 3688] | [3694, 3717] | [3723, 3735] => -4.45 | 38.3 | 41.1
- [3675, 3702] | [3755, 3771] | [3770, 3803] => 1.93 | 45.9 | 49.7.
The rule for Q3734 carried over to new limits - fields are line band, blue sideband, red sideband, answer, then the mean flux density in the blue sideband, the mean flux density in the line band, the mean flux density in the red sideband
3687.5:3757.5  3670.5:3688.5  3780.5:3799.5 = 4.0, 43.3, 42.2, 47.4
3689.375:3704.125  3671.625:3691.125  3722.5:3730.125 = -3.0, 43.5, 52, 42.6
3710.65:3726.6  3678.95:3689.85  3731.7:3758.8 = -3.5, 39.7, 46.1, 36.5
